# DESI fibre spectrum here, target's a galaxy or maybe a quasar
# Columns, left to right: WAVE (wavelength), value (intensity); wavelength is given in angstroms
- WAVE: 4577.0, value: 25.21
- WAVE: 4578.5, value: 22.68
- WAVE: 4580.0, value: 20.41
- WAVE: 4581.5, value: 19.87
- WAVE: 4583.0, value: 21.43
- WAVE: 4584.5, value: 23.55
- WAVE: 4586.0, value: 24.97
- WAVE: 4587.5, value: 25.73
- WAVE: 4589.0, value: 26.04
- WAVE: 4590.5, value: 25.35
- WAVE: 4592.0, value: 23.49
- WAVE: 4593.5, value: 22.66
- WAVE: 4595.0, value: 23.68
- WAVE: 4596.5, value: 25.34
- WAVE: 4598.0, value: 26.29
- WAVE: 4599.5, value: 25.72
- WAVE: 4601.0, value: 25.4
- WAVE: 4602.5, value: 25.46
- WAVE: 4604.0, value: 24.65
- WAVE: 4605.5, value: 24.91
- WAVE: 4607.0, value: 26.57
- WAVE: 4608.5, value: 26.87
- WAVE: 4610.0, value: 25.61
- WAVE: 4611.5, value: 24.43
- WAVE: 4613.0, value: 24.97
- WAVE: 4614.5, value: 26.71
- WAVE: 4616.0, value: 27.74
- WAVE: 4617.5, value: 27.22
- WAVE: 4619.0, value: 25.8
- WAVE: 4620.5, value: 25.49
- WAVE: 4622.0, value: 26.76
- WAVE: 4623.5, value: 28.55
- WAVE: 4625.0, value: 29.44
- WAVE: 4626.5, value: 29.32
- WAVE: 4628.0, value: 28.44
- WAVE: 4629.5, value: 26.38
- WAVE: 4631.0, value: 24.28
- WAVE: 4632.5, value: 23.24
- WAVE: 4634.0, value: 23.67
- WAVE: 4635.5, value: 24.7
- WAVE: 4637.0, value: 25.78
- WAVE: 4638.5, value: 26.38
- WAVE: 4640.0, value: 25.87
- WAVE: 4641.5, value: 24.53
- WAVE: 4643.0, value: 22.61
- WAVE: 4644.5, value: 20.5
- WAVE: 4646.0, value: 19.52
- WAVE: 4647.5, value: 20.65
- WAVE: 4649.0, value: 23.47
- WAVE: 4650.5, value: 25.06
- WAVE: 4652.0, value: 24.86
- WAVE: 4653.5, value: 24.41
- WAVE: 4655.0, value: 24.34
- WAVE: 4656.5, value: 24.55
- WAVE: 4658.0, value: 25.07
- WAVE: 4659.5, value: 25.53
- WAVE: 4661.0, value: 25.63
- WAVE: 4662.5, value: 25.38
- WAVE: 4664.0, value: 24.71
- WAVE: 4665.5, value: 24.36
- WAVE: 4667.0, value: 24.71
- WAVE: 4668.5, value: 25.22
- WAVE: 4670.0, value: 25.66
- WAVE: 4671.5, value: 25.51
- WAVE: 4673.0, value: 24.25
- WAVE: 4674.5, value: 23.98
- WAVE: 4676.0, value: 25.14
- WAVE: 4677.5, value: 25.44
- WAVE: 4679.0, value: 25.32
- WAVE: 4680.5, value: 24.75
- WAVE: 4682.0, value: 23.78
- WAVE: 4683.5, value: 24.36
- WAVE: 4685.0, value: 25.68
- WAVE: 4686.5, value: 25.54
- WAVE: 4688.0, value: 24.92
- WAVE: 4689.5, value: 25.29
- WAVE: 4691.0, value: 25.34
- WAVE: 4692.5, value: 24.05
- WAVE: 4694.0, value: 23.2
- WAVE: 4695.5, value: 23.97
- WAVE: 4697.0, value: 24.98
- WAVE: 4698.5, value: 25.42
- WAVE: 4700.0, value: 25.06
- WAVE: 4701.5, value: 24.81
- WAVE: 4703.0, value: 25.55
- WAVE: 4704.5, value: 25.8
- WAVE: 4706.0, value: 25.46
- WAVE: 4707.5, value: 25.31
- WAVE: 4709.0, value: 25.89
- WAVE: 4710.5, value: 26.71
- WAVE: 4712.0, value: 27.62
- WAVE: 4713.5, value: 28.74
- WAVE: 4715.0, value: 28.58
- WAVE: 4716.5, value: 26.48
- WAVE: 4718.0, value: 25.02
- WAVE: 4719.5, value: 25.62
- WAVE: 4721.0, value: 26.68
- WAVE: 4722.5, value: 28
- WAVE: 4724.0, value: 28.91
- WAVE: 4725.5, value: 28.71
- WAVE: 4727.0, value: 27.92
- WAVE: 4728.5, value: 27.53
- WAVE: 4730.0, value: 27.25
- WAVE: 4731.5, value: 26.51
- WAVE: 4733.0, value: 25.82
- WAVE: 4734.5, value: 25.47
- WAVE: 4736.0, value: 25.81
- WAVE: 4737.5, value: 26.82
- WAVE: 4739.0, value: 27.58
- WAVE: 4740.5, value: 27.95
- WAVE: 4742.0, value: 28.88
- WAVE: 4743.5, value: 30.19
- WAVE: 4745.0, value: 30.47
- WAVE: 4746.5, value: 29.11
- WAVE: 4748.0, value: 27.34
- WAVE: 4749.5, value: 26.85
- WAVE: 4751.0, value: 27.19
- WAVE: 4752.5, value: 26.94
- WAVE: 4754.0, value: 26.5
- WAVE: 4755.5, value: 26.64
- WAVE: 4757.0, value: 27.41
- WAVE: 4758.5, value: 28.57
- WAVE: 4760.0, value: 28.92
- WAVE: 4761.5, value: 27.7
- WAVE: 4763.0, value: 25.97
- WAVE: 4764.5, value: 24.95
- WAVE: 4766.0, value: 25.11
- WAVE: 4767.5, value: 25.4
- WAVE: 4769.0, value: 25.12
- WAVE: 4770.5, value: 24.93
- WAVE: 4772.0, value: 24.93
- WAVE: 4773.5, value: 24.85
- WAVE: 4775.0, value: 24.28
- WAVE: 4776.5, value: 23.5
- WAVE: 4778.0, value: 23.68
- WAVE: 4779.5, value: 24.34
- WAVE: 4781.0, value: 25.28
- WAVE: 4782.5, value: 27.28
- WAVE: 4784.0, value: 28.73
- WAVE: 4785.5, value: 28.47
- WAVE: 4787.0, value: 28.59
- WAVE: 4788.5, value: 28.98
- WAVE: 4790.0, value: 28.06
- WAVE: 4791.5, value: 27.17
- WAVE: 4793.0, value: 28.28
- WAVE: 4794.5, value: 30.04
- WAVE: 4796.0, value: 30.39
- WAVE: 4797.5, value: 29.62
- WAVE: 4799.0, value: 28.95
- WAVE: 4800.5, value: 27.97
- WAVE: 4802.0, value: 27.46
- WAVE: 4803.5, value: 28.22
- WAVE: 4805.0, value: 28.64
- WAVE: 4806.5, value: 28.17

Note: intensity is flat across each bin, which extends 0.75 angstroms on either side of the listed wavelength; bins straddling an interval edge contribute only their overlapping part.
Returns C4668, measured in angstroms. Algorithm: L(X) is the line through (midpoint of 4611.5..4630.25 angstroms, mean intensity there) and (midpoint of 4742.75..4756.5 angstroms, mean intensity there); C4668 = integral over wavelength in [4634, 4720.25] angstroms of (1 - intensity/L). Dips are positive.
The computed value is 8.0 angstroms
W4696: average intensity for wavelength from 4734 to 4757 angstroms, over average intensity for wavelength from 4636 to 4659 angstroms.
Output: 1.16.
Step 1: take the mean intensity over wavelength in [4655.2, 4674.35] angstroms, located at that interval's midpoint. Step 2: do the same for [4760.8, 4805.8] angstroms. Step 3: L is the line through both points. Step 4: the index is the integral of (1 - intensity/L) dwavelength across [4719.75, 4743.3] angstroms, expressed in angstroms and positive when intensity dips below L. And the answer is -1.16 angstroms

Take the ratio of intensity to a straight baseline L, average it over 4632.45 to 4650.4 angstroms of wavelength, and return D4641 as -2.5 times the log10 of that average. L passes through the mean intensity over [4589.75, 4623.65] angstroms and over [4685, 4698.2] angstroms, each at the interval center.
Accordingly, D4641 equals 0.08 mag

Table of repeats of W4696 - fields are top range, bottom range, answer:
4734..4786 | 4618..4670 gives 1.07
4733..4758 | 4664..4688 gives 1.11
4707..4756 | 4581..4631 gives 1.07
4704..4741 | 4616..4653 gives 1.07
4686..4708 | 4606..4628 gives 0.93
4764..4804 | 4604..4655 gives 1.06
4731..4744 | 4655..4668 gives 1.09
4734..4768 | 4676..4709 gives 1.09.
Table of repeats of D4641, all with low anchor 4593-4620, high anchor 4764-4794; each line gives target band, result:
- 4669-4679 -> 0.03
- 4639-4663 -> 0.08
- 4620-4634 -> -0.04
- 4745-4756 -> -0.06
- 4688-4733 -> -0.01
